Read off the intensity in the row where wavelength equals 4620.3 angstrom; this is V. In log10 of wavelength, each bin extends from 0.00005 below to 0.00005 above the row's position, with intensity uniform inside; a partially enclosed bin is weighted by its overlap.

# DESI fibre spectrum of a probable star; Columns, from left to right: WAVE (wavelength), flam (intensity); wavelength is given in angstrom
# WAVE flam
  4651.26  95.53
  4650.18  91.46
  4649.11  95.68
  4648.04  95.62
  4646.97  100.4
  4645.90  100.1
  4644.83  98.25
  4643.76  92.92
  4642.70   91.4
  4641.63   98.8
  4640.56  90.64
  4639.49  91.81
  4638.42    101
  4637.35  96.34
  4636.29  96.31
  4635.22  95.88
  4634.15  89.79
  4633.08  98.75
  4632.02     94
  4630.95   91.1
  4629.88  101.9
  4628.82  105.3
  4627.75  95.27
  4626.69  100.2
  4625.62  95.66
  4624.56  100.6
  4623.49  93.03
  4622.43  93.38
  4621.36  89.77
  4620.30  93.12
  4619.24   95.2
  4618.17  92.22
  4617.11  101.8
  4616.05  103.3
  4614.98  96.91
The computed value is 93.12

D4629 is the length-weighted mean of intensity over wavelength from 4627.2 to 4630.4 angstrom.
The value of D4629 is 101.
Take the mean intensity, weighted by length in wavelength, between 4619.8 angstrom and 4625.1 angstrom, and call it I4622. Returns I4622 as 94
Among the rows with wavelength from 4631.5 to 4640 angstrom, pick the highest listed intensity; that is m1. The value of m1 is 101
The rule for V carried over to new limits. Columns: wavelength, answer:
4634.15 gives 89.79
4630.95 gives 91.1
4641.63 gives 98.8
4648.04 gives 95.62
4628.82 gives 105.3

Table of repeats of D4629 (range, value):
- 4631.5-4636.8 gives 94.9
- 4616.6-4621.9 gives 94.4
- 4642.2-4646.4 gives 95.9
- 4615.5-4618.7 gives 99.1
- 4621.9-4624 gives 93.4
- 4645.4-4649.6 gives 98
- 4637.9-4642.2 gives 95.4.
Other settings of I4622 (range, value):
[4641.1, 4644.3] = 94.6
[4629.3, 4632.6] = 96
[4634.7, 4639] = 97.4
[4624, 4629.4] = 99.4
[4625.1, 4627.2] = 97.7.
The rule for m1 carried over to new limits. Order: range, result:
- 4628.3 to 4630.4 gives 105.3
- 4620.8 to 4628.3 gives 100.6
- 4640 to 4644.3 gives 98.8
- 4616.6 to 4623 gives 101.8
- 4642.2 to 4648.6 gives 100.4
